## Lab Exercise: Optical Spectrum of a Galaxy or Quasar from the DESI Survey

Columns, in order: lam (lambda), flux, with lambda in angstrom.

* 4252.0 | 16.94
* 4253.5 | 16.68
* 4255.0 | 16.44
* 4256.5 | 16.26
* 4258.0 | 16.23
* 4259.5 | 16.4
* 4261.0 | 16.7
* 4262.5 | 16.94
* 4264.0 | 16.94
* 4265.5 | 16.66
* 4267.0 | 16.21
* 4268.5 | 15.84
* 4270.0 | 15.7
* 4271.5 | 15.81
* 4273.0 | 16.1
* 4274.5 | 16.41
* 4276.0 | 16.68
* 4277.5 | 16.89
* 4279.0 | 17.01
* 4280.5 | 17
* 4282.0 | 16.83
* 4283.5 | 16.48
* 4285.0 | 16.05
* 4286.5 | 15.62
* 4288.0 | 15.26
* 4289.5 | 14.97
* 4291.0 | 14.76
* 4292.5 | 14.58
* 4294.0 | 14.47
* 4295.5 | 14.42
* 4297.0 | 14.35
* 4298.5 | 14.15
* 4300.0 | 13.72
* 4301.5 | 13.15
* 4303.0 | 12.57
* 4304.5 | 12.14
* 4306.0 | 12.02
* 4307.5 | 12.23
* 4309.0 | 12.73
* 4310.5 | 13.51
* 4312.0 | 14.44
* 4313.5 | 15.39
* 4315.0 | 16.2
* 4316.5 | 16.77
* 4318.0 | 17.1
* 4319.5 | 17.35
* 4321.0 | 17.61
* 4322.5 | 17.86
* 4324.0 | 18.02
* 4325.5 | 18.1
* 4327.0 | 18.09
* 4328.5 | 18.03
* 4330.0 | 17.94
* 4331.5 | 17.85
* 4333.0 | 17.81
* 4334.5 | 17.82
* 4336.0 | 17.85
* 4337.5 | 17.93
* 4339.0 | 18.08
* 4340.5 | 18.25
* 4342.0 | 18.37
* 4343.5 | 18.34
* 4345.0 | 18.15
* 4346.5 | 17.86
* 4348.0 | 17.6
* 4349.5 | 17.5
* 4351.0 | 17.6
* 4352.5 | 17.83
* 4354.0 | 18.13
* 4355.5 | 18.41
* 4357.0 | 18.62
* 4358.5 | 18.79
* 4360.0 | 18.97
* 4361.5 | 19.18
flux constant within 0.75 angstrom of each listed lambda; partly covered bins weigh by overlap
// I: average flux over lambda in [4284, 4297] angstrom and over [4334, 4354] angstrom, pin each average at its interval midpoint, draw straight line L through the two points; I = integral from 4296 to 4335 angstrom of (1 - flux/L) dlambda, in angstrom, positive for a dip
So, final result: 1.9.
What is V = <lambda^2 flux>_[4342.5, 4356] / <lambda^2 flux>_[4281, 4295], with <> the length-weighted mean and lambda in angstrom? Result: 1.19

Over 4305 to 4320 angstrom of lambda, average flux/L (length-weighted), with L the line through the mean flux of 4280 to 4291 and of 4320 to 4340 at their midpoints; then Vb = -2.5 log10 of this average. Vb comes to 0.17 mag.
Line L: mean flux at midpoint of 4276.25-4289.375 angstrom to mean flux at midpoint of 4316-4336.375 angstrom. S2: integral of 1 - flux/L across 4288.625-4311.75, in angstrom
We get 4.5 angstrom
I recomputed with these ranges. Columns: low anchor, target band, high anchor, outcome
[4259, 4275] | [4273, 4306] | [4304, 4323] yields 1.4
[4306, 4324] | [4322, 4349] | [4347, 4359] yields -1.8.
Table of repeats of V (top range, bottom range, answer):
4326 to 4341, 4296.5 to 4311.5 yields 1.39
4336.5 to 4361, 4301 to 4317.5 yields 1.34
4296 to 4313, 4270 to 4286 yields 0.81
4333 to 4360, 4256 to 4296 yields 1.16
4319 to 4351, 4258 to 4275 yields 1.13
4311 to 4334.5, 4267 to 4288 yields 1.08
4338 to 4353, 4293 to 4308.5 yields 1.38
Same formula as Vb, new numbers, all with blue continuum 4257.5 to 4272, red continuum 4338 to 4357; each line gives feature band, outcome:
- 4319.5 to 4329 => -0.02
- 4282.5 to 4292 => 0.09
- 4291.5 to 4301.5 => 0.19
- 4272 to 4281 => 0.00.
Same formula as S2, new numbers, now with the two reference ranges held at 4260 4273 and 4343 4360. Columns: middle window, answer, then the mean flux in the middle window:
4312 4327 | 0.33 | 17.1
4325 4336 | -0.17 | 17.9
